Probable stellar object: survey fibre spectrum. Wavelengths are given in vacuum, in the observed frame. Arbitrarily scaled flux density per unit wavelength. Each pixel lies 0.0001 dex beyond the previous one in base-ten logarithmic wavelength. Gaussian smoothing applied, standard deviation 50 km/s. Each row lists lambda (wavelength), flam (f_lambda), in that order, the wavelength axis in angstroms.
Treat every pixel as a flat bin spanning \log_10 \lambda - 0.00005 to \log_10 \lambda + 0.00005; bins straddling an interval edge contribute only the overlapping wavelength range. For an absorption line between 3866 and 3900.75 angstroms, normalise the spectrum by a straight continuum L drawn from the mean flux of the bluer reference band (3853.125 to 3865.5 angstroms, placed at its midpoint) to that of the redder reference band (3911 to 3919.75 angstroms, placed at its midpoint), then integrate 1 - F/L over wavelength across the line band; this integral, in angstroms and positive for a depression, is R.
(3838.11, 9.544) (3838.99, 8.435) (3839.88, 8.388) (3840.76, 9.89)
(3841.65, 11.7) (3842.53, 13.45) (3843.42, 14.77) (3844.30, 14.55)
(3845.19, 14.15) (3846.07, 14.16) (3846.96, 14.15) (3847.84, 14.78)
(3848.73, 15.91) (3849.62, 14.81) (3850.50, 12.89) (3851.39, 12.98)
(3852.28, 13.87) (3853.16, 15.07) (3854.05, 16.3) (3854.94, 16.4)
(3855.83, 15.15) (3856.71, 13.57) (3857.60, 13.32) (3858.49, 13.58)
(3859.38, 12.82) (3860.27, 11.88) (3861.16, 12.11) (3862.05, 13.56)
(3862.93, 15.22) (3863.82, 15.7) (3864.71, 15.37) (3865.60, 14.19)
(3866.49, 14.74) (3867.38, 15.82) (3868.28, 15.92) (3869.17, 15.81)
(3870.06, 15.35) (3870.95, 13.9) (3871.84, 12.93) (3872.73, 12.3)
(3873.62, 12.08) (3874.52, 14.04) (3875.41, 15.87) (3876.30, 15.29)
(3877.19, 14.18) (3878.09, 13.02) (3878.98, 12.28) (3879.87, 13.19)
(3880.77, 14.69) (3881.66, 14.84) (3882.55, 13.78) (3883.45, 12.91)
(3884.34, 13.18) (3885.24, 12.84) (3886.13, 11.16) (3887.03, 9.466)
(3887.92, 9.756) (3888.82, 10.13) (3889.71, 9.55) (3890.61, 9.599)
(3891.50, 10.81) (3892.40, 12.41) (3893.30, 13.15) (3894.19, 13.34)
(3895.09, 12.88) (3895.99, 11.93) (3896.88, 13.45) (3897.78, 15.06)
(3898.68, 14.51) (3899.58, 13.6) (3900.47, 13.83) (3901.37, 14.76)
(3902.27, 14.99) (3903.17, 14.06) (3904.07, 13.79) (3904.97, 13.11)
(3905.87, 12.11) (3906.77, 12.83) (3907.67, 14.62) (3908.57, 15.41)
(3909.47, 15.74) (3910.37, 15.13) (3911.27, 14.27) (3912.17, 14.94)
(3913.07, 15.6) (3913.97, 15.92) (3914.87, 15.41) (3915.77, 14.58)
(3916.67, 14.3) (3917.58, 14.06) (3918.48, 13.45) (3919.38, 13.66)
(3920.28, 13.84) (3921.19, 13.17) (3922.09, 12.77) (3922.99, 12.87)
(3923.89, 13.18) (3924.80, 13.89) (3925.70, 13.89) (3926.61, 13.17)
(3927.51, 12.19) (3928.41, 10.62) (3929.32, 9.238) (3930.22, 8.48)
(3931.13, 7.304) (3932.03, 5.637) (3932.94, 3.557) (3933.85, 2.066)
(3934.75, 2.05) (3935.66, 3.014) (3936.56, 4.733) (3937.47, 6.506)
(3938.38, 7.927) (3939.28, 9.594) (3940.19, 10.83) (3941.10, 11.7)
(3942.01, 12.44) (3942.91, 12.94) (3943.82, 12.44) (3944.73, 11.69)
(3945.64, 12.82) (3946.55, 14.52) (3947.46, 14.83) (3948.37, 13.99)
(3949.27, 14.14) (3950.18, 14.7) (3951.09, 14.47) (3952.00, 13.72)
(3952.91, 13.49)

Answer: 3.0 angstroms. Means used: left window 14.3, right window 14.6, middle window 13.2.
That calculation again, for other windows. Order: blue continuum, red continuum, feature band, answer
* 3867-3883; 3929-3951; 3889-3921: -4.7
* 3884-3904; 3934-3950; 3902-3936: -1.9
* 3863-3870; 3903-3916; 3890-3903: 1.4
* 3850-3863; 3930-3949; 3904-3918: -5.0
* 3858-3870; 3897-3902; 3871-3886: 0.8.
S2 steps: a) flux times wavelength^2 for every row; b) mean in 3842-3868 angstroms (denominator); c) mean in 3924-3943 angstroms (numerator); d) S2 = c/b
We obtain 0.63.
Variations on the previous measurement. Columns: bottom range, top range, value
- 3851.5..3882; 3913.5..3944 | 0.77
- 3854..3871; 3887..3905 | 0.89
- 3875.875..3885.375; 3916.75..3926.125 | 1.01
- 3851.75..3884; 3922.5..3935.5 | 0.66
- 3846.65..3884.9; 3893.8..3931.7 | 0.97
